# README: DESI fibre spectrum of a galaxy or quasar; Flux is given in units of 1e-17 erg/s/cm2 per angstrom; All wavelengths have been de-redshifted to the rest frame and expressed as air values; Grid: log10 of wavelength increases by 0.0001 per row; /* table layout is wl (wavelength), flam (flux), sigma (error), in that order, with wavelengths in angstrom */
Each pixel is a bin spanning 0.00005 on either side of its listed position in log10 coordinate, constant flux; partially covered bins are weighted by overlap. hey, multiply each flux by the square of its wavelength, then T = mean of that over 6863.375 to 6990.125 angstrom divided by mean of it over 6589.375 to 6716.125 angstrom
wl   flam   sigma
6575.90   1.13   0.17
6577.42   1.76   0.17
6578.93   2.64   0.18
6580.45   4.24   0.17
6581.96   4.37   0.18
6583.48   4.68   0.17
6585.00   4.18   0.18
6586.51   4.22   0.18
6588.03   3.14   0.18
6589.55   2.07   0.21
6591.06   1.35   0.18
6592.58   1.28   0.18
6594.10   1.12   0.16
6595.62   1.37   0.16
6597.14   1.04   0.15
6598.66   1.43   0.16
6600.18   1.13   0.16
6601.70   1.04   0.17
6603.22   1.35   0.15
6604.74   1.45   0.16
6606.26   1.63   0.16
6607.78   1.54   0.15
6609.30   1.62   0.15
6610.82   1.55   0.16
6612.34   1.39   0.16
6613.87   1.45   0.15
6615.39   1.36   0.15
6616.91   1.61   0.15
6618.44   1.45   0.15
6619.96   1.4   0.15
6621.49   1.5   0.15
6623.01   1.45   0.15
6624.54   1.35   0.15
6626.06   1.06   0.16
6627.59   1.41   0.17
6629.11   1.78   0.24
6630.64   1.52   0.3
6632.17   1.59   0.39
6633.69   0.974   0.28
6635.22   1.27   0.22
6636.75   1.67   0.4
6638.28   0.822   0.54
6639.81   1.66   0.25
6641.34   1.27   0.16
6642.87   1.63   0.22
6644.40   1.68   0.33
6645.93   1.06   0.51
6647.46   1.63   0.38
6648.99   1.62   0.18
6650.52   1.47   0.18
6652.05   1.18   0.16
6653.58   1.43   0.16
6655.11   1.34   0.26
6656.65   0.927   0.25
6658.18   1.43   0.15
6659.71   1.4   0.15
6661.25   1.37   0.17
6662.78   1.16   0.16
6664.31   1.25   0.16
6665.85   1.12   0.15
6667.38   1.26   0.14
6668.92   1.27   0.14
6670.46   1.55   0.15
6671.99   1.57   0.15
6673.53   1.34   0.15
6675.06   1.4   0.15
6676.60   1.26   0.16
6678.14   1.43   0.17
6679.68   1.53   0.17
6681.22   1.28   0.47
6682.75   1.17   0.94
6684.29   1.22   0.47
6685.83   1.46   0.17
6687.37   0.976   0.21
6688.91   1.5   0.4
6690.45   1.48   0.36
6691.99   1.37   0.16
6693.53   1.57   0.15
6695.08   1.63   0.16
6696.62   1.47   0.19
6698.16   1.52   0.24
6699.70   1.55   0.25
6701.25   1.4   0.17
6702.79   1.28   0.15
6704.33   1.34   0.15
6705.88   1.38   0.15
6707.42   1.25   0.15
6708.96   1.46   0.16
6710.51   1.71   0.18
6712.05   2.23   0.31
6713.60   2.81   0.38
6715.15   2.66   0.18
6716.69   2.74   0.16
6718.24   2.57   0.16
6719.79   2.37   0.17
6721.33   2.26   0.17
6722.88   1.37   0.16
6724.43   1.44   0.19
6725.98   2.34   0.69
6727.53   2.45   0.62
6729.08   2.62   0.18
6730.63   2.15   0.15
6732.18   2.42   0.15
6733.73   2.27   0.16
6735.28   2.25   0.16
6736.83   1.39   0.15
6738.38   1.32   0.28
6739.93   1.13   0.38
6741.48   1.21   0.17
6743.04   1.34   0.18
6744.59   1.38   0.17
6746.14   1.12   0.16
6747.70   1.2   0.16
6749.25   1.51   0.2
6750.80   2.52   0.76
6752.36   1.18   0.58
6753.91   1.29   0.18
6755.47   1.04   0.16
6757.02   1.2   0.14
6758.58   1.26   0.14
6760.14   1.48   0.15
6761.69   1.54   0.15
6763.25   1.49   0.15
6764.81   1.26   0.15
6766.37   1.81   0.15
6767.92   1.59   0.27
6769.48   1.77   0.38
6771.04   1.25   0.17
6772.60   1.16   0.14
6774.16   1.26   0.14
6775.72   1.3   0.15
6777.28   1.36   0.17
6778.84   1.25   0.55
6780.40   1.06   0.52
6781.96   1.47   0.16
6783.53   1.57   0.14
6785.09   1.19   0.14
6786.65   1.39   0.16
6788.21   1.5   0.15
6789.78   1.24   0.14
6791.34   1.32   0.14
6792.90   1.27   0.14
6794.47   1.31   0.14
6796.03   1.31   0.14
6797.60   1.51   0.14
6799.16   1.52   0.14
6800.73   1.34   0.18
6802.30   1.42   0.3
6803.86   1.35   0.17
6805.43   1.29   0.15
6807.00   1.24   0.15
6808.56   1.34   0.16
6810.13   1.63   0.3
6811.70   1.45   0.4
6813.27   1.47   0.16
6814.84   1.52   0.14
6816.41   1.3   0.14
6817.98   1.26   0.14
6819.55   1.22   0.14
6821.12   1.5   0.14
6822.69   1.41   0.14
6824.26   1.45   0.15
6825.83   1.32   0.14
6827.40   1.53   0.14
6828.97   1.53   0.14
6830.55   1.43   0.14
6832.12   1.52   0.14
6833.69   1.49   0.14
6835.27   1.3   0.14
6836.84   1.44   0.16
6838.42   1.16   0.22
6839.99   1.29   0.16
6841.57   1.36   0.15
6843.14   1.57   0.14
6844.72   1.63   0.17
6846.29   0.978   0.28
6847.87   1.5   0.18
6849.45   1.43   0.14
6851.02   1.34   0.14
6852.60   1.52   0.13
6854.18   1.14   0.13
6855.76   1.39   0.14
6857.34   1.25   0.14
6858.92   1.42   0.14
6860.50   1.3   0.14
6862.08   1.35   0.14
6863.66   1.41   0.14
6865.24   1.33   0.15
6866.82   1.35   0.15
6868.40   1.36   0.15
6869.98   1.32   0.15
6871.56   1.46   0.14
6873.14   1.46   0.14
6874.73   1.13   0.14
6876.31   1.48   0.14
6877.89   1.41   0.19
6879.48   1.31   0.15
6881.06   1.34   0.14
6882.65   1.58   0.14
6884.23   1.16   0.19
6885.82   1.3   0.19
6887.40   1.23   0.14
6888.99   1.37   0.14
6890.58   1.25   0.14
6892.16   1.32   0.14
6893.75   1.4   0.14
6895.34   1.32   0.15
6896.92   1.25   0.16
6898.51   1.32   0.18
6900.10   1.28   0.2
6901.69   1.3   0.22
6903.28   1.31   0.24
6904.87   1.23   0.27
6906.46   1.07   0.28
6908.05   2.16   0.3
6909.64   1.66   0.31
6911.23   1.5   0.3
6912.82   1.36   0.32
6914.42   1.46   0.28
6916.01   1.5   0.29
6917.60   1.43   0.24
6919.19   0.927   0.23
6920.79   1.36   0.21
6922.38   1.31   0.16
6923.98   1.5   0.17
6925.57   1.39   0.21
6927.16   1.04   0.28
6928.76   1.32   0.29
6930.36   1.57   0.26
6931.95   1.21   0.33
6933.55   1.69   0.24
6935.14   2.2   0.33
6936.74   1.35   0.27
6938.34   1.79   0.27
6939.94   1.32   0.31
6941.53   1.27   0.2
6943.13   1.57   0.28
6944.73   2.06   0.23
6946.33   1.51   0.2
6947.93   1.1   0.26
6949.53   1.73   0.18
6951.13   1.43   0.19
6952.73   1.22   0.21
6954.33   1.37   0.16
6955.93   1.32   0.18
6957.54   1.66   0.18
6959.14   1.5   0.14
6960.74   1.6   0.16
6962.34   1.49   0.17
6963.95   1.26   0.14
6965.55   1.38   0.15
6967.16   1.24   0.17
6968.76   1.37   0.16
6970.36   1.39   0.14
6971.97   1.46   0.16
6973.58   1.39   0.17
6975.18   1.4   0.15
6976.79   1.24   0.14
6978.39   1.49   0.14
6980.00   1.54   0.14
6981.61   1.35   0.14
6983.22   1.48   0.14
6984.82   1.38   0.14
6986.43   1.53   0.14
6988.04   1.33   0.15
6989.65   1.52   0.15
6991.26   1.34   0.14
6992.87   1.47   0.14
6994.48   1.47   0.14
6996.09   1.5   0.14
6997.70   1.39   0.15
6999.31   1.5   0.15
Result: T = 1.06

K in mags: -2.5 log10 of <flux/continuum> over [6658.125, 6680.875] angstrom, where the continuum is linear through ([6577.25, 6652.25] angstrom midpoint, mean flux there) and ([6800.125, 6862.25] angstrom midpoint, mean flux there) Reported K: 0.23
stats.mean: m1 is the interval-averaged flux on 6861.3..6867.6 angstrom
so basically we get 1.36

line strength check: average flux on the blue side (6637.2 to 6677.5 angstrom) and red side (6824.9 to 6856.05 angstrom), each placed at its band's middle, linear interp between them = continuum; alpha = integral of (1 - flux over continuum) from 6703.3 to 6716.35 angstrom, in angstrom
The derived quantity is -4.9 angstrom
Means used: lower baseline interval 1.35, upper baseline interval 1.39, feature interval 1.87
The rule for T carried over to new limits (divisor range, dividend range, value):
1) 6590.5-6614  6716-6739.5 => 1.62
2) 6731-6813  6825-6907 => 0.97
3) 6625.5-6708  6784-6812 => 1.04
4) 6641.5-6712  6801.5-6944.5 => 1.06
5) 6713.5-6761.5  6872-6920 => 0.79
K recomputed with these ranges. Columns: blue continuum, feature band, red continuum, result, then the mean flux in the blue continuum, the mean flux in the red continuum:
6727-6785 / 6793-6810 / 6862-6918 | 0.082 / 1.53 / 1.37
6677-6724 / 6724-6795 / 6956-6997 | 0.066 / 1.66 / 1.43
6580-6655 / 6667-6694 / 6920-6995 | 0.221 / 1.73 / 1.44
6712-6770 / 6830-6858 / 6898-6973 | 0.165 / 1.78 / 1.44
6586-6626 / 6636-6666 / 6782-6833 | 0.124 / 1.56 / 1.4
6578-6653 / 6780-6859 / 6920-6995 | 0.142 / 1.77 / 1.44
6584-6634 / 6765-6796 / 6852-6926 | 0.080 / 1.65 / 1.36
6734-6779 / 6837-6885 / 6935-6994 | 0.061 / 1.42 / 1.45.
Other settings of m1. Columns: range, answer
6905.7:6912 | 1.6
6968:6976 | 1.4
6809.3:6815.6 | 1.51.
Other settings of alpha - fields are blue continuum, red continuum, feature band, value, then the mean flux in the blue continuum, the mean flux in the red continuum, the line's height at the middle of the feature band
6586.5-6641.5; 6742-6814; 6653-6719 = -3.4 angstrom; 1.49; 1.39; 1.44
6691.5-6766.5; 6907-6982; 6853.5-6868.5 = 2.1 angstrom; 1.7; 1.45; 1.55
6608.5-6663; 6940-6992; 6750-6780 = 0.0 angstrom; 1.4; 1.43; 1.42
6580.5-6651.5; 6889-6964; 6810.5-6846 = 2.6 angstrom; 1.73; 1.43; 1.53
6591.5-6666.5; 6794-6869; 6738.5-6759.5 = 0.6 angstrom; 1.37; 1.39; 1.38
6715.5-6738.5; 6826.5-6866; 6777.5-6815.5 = 7.4 angstrom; 2.16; 1.38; 1.71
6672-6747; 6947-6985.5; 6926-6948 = -1.1 angstrom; 1.68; 1.41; 1.44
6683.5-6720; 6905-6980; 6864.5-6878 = 1.4 angstrom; 1.7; 1.45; 1.52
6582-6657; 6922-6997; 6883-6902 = 2.4 angstrom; 1.64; 1.45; 1.49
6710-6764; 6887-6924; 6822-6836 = 1.1 angstrom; 1.81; 1.37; 1.57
